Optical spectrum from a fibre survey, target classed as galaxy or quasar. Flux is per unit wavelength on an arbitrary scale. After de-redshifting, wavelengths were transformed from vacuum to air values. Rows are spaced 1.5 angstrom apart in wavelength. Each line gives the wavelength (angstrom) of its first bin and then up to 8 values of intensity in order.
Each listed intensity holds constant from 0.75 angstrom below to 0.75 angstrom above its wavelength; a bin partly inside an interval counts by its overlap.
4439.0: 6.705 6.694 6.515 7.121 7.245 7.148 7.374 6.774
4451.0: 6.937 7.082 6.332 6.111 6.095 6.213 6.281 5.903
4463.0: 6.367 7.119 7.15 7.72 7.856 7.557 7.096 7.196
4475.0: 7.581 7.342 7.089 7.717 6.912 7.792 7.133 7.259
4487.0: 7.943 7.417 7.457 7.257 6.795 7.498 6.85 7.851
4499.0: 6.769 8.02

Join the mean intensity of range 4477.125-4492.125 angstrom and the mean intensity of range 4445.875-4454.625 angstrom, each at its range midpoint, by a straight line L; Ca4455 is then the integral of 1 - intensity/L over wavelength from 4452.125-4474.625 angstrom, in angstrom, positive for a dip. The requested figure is 1.0 angstrom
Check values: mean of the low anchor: 6.95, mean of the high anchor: 7.4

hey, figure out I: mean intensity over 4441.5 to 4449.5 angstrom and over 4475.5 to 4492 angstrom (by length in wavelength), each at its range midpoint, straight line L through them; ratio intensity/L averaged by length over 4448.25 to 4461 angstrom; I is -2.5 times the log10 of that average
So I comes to 0.10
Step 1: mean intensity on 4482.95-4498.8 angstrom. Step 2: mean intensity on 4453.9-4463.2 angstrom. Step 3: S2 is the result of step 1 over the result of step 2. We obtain 1.2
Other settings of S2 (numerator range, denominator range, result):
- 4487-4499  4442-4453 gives 1.04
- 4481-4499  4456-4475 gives 1.06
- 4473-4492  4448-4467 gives 1.12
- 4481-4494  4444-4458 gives 1.08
